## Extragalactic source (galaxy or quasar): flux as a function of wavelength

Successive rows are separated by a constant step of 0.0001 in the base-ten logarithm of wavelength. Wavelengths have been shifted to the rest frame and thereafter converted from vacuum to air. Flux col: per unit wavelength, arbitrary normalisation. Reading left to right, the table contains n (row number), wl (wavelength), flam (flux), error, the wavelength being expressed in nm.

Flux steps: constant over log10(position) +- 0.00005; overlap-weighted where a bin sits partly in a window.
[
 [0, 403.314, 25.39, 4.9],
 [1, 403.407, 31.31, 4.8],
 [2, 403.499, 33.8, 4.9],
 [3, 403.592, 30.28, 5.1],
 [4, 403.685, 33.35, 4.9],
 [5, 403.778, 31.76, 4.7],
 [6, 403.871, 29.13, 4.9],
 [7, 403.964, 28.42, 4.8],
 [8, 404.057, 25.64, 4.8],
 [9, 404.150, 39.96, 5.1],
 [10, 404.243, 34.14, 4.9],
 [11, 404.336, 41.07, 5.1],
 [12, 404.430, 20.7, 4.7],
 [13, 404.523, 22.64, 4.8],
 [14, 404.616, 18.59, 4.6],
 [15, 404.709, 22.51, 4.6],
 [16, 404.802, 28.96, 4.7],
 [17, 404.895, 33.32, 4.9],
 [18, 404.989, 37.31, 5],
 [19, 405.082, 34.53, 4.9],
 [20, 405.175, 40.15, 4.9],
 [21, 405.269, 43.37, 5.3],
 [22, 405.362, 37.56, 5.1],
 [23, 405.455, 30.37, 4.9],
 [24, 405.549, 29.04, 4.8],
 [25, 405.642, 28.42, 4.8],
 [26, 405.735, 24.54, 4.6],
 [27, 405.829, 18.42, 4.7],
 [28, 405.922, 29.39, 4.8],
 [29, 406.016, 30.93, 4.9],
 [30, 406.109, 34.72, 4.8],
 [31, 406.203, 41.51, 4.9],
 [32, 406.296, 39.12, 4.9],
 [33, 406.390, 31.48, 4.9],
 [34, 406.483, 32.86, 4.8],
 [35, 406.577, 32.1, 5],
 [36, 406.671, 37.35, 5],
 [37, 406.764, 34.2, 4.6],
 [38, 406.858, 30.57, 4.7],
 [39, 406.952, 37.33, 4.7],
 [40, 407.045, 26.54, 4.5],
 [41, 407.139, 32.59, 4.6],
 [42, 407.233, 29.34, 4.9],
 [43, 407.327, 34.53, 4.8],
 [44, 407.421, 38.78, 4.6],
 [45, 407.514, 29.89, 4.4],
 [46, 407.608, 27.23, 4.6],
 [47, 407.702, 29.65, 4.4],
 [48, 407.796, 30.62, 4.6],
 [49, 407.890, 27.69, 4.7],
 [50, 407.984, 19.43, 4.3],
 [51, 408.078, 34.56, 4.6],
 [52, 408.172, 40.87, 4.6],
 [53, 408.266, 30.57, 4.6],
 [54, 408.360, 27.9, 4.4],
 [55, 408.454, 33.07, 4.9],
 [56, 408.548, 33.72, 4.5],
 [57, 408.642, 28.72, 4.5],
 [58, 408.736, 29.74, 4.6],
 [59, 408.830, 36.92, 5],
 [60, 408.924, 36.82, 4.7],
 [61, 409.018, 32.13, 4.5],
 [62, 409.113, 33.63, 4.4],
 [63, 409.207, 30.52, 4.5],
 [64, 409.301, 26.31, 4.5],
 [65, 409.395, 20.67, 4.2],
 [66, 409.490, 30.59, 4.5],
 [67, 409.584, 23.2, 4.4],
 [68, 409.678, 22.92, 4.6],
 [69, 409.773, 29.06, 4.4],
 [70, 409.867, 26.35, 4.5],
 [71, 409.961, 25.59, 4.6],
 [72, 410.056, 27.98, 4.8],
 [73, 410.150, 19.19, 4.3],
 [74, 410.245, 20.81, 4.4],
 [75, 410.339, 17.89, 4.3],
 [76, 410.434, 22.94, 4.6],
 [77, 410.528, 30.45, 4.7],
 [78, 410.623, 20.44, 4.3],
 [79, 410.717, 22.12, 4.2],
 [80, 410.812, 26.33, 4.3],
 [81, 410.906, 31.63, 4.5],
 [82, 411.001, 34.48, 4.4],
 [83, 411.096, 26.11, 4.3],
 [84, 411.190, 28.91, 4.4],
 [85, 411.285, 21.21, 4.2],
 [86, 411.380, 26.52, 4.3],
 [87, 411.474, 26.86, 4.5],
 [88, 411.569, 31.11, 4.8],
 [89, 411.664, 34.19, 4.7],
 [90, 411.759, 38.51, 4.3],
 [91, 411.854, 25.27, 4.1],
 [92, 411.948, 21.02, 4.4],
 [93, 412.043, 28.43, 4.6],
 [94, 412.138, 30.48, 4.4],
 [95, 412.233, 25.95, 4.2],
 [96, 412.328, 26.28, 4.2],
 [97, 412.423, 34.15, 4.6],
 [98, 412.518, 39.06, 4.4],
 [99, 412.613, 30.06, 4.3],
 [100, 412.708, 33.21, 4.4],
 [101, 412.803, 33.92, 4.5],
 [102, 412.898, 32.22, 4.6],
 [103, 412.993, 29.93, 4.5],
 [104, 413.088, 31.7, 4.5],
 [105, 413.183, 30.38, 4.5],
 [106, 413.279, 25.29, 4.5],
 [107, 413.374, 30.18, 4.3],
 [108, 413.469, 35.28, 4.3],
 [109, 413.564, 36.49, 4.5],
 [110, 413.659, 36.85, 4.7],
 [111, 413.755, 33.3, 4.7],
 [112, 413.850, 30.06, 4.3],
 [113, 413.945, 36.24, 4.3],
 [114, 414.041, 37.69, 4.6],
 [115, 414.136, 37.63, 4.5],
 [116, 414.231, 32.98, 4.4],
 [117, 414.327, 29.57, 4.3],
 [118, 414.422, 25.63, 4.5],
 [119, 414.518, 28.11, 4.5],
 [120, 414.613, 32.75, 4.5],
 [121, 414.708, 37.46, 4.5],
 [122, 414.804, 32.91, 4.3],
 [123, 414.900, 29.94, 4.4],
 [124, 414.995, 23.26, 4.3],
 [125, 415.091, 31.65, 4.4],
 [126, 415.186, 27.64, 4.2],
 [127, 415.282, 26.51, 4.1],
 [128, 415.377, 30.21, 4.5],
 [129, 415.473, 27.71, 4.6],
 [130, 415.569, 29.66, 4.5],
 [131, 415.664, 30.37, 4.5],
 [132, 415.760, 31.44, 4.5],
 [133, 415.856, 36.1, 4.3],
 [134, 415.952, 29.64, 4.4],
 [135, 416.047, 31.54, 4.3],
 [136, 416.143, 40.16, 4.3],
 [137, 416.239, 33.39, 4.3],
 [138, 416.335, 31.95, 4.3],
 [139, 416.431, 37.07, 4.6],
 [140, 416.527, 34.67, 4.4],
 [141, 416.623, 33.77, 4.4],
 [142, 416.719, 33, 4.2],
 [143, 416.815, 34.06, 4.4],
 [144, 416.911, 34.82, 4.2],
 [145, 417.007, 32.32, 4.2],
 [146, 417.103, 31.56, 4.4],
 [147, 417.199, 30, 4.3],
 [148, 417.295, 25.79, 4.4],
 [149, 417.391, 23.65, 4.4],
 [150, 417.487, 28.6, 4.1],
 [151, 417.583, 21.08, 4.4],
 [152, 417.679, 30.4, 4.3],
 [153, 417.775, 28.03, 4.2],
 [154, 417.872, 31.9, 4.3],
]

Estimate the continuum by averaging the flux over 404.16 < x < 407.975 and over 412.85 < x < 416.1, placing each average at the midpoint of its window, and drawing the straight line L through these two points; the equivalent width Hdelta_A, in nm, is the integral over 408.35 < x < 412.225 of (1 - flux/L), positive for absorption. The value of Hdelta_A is 0.455 nm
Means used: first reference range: 31.6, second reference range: 31.4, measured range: 27.8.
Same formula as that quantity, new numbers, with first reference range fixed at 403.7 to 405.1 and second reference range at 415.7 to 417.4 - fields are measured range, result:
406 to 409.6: -0.14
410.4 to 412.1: 0.21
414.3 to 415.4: 0.09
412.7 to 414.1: -0.04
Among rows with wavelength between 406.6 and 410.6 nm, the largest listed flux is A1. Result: 40.87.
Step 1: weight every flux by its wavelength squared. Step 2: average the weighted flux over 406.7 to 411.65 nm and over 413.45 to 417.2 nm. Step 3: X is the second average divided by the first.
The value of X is 1.2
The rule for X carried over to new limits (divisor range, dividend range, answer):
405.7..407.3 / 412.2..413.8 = 1.03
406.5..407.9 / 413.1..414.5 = 1.05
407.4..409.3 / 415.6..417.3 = 1.09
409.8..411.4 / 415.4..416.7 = 1.33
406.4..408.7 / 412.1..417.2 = 1.05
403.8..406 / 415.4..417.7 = 1.09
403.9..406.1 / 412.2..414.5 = 1.10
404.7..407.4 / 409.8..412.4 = 0.84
